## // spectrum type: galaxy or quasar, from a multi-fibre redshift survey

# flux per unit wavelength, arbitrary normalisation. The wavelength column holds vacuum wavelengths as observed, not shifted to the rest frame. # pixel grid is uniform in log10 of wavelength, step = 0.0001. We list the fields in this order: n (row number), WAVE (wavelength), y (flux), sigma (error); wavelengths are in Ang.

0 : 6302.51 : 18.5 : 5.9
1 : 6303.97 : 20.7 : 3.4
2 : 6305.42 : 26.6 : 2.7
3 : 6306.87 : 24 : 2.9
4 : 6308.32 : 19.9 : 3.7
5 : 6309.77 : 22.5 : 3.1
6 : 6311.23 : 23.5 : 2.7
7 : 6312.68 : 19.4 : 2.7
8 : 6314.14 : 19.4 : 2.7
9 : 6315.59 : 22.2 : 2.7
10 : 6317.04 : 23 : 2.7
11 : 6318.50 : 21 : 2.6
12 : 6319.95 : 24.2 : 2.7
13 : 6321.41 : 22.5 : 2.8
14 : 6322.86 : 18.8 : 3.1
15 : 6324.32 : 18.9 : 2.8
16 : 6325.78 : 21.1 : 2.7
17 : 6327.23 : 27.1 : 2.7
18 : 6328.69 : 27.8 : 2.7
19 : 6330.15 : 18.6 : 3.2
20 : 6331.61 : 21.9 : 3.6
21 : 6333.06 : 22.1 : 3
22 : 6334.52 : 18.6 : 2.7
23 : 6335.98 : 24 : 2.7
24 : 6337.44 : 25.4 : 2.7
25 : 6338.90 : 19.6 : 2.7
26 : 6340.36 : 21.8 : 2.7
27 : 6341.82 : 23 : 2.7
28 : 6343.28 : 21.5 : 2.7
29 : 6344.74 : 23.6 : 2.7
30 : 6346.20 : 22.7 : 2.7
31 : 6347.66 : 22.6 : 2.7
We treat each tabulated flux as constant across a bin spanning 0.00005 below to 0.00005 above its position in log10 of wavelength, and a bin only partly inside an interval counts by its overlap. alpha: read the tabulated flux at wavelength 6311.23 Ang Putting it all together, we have 23.5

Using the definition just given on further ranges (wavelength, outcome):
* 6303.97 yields 20.7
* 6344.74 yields 23.6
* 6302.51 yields 18.5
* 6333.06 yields 22.1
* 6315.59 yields 22.2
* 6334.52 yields 18.6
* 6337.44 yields 25.4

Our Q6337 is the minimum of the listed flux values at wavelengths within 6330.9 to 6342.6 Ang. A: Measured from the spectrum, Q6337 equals 18.6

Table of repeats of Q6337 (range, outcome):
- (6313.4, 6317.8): 19.4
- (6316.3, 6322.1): 21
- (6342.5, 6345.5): 21.5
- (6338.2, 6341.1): 19.6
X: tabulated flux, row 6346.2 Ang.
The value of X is 22.7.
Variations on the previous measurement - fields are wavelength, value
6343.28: 21.5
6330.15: 18.6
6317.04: 23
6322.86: 18.8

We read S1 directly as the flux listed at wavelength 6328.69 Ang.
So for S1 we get 27.8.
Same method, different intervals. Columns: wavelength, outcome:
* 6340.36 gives 21.8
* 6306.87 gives 24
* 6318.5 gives 21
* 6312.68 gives 19.4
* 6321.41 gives 22.5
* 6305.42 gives 26.6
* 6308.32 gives 19.9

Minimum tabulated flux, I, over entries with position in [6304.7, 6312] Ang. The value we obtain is 19.9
